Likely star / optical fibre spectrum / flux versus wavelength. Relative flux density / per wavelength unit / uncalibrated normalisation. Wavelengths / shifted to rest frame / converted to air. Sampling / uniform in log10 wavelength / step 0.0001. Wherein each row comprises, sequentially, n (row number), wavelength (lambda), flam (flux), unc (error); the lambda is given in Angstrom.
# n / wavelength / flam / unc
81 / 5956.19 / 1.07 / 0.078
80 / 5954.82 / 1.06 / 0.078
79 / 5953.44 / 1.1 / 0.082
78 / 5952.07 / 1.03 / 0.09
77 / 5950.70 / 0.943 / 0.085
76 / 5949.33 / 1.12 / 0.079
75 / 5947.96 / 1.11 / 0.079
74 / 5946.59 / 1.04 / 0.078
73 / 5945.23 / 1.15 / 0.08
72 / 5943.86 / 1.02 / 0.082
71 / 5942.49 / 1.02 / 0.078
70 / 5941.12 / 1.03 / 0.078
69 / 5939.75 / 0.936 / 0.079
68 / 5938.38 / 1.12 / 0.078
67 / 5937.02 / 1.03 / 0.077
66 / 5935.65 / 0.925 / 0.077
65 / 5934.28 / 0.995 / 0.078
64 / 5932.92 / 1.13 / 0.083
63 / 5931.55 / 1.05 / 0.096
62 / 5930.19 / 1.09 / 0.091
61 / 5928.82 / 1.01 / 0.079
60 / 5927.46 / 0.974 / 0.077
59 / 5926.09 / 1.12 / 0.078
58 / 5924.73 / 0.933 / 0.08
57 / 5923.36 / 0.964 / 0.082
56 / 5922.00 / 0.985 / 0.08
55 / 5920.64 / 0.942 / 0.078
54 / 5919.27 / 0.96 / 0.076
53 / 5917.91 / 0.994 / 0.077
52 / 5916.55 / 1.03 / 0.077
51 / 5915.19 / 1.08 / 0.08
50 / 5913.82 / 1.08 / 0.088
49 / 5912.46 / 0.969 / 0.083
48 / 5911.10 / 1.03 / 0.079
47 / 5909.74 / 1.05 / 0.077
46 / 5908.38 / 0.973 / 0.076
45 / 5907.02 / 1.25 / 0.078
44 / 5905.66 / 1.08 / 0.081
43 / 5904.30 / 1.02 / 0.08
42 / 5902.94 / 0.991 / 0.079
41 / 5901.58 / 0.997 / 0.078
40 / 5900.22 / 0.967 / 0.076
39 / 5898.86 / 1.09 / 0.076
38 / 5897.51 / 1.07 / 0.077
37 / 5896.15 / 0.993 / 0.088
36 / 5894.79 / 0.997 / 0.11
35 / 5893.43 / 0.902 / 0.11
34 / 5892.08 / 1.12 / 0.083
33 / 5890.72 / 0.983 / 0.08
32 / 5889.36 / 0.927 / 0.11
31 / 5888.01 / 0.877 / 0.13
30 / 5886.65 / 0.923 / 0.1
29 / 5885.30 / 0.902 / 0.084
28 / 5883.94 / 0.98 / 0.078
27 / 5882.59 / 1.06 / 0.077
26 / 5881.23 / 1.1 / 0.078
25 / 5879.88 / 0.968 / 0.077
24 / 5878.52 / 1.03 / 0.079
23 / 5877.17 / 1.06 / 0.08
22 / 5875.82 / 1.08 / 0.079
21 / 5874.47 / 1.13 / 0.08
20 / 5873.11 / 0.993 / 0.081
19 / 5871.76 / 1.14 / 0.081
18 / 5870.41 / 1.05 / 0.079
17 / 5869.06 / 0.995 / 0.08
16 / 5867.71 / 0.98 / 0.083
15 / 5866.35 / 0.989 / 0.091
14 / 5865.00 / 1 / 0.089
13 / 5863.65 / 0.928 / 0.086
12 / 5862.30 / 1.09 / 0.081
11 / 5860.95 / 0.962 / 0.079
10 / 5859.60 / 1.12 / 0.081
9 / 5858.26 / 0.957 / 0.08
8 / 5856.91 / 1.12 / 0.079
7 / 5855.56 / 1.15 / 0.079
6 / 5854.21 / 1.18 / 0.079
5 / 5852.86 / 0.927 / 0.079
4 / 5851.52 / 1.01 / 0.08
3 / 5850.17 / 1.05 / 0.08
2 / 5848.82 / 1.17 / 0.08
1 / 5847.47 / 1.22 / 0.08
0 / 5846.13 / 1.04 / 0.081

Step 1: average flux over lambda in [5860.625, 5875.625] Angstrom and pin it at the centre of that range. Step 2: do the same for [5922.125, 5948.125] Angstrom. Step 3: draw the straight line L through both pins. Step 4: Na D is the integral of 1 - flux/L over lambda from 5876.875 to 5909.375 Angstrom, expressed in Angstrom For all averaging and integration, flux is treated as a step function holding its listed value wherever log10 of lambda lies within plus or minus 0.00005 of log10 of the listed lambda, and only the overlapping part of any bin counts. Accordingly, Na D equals 0.6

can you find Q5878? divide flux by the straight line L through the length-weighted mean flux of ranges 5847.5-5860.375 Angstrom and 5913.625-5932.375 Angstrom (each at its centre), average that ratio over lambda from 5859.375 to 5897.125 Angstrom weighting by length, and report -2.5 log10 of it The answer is 0.05 mag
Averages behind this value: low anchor 1.08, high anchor 1.01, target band 1.01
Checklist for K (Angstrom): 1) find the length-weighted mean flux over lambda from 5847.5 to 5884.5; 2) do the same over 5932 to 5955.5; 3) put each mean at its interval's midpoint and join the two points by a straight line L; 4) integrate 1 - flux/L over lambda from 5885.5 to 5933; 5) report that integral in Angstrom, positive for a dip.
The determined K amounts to 1.5 Angstrom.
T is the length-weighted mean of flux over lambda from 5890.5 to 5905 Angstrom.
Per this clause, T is 1.01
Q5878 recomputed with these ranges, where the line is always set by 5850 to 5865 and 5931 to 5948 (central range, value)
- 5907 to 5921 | 0.02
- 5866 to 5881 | 0.00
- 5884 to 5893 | 0.09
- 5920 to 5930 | 0.05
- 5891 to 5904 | 0.03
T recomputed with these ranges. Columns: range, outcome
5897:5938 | 1.03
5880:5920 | 1.01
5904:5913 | 1.06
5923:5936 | 1.02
